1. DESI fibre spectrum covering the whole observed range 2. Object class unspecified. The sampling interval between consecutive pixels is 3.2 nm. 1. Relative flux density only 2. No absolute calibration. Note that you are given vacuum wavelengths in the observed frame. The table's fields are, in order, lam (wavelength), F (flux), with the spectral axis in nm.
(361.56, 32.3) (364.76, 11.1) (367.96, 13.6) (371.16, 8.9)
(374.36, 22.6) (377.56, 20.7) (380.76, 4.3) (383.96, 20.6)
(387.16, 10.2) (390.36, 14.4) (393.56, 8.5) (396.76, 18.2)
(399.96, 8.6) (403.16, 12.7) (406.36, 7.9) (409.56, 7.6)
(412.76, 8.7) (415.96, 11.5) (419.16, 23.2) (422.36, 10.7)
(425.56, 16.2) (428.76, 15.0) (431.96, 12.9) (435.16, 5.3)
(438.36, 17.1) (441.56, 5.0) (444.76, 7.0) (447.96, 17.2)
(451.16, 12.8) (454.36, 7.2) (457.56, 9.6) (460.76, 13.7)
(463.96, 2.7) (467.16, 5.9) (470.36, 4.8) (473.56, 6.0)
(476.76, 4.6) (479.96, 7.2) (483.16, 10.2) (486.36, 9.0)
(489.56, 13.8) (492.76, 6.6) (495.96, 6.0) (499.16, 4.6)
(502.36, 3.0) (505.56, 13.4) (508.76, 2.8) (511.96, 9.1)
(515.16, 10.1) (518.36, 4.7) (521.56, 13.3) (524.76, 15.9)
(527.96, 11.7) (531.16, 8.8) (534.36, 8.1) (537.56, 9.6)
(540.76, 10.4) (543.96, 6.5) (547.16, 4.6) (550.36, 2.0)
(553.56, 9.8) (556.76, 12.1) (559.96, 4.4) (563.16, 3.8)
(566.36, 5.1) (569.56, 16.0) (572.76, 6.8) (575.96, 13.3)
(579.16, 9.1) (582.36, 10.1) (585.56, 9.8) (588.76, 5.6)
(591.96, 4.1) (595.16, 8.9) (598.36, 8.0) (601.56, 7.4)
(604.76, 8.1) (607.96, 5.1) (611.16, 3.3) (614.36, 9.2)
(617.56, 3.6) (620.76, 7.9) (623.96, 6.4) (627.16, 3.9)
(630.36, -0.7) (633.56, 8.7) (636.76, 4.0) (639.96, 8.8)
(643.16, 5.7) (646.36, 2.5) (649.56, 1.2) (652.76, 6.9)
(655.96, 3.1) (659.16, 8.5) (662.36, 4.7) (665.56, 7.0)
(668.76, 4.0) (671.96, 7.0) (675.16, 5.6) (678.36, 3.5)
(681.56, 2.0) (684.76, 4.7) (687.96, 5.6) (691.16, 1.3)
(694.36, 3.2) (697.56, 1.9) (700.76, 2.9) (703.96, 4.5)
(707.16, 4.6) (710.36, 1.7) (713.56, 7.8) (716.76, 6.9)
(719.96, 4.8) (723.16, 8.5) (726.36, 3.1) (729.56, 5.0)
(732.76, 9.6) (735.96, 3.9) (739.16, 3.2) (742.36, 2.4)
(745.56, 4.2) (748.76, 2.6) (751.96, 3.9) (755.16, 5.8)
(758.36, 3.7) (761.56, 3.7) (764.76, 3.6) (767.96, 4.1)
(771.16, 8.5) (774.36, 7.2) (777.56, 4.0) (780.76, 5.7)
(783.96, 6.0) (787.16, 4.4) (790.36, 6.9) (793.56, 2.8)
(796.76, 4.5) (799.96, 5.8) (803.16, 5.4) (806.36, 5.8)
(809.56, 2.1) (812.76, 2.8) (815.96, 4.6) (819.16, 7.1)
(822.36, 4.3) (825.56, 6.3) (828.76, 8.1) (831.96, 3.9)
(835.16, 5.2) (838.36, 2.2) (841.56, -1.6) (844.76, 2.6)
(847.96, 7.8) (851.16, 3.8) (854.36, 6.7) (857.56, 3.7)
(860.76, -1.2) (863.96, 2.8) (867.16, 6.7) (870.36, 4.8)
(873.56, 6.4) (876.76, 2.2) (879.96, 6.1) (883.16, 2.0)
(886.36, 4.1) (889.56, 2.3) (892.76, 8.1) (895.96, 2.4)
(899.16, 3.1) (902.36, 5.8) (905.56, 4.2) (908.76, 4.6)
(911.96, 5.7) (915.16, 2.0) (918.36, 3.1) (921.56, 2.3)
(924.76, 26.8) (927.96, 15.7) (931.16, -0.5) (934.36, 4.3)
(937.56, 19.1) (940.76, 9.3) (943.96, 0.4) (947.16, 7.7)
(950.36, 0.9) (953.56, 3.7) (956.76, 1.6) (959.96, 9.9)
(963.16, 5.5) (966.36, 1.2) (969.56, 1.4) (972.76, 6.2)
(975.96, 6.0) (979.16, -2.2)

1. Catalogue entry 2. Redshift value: 1.484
